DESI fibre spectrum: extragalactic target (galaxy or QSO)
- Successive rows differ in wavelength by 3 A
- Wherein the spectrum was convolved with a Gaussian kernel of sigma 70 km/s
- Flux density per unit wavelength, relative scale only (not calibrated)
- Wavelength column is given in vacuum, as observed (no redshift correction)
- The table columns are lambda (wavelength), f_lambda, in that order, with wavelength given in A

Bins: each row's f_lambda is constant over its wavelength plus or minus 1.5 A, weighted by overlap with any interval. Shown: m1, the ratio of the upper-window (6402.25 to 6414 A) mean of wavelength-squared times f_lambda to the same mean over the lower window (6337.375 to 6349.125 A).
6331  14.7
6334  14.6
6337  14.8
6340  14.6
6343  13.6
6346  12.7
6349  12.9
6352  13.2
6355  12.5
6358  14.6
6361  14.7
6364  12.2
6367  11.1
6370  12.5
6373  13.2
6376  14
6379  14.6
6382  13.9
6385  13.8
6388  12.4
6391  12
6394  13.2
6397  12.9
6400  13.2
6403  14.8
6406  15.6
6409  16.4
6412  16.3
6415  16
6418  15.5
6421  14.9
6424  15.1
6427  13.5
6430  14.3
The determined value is 1.2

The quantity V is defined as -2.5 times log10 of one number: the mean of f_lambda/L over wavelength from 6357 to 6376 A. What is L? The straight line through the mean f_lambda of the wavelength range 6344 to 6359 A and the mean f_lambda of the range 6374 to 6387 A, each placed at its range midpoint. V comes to 0.040 mag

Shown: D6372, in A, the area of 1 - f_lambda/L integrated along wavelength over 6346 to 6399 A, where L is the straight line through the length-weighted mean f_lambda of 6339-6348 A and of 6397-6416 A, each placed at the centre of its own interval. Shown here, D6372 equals 4.20 A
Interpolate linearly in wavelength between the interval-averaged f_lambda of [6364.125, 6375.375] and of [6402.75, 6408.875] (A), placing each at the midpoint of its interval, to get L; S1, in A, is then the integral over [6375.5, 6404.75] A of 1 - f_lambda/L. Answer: 1.3 A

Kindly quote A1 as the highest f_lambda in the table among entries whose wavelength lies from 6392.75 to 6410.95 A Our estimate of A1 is 16.4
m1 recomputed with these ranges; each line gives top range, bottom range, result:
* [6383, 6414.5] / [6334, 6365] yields 1.05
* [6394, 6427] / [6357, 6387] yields 1.12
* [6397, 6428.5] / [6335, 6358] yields 1.13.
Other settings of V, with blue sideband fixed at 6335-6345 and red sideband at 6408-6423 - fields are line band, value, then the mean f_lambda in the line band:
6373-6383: 0.07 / 14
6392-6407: 0.12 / 13.8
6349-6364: 0.08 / 13.5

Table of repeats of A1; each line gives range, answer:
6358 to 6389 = 14.7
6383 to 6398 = 13.8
